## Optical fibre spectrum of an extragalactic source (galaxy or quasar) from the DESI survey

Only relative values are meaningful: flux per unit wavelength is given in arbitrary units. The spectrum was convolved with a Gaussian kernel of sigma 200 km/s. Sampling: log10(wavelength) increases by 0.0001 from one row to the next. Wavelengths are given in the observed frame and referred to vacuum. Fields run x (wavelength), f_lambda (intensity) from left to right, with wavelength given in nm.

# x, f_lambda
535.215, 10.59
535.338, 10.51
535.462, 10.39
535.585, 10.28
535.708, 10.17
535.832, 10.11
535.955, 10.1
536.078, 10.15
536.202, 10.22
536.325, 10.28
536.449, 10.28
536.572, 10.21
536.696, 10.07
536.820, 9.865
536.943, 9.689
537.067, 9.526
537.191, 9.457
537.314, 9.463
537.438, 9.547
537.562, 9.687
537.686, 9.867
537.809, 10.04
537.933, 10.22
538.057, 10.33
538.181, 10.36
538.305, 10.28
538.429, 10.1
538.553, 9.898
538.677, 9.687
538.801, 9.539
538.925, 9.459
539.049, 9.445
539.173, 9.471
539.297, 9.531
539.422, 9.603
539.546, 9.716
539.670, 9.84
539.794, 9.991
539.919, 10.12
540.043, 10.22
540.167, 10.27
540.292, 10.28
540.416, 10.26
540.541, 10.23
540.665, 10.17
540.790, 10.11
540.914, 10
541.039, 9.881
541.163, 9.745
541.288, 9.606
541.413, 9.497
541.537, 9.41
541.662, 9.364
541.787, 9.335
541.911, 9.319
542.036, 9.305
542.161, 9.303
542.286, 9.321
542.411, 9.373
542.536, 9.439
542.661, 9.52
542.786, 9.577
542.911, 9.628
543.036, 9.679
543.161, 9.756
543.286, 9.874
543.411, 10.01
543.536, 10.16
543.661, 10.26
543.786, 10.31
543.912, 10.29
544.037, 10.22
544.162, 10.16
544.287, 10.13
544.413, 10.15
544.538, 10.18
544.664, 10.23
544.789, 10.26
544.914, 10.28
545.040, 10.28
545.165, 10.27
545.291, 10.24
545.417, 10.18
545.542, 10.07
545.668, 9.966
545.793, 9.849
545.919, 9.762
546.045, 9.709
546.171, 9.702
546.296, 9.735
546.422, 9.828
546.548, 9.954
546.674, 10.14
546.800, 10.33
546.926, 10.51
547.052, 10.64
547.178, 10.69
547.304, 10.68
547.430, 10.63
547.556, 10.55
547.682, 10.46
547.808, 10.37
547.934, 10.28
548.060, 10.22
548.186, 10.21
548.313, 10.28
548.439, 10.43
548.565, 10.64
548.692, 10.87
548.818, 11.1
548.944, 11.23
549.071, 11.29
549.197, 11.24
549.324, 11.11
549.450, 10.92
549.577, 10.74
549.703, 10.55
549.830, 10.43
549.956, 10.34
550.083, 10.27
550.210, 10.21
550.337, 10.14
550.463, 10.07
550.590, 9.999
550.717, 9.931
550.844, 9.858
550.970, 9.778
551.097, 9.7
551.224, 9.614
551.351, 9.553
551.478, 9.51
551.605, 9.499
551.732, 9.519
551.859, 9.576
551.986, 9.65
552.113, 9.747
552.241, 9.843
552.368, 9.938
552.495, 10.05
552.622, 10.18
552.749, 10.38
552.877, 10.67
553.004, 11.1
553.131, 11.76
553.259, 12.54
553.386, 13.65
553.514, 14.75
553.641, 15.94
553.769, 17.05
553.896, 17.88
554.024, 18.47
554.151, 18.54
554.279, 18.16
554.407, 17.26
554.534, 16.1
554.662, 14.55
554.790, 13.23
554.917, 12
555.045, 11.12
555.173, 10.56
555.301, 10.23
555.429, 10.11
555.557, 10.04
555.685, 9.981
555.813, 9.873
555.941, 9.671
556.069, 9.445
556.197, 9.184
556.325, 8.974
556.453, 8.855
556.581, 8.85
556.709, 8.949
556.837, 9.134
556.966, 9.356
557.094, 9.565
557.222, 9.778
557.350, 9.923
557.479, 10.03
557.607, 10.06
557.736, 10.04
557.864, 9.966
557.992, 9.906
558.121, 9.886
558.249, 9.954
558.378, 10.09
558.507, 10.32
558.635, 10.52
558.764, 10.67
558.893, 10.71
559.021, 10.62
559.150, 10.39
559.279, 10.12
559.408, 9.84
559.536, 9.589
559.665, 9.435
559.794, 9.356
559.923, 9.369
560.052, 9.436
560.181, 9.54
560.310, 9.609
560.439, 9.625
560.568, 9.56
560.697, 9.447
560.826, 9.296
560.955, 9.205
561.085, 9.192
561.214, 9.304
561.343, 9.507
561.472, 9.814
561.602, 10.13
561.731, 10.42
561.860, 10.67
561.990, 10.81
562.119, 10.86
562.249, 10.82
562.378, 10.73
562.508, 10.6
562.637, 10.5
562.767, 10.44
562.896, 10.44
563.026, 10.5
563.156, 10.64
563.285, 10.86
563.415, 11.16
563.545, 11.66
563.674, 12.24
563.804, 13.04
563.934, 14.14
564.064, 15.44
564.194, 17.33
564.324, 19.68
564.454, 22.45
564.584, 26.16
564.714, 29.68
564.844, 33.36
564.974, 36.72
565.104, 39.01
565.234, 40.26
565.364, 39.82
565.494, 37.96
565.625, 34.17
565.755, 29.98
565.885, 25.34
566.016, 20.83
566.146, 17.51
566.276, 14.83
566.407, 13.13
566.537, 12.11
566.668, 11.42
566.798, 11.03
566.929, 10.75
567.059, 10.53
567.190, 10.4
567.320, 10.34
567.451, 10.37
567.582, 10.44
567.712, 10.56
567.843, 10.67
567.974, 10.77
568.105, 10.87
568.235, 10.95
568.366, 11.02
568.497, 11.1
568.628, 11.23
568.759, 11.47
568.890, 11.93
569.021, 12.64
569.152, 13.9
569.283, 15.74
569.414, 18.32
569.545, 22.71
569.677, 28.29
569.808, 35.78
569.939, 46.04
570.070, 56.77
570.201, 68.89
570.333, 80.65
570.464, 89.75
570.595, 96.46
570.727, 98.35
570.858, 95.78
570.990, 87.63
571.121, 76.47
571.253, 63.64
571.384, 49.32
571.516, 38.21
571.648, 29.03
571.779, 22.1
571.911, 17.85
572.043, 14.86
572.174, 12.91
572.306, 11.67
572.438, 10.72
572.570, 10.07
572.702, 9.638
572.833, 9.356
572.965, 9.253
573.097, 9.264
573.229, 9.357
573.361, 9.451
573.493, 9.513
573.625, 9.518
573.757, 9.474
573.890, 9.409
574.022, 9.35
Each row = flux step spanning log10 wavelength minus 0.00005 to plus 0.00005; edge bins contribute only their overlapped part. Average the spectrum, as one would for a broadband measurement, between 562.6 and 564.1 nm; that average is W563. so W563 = 11.7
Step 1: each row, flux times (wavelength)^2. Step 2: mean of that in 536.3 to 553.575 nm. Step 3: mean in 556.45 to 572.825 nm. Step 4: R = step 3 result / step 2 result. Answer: 2.17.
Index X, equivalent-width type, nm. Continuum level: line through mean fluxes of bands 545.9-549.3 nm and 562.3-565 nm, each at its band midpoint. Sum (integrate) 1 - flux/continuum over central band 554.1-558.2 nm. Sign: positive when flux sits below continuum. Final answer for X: 0.743 nm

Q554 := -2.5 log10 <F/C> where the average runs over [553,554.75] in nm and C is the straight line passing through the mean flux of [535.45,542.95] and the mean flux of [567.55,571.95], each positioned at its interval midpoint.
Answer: 0.44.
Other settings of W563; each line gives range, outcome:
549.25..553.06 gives 10.1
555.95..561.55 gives 9.69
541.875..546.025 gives 9.92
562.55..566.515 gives 21.2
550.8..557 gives 11.5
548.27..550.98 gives 10.5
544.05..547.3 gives 10.1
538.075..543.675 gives 9.78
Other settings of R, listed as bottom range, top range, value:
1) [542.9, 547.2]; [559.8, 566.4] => 1.76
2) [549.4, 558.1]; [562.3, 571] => 2.41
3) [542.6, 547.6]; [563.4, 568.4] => 2.03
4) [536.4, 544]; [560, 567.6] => 1.77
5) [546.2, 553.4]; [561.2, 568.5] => 1.66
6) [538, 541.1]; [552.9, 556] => 1.43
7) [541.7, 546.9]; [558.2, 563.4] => 1.08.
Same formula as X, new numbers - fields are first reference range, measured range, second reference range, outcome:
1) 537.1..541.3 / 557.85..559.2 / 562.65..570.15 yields 0.51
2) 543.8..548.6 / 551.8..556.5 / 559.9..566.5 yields 0.36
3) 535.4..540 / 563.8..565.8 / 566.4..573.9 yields -0.37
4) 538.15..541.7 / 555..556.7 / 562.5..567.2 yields 0.67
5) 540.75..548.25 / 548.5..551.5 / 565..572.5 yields 0.86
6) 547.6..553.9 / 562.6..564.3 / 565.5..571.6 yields 0.89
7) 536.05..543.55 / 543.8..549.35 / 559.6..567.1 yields 0.59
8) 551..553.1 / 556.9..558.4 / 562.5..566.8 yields 0.48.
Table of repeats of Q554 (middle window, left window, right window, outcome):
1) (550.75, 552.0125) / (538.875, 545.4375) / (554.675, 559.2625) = 0.04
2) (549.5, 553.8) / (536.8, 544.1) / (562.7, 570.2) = 0.29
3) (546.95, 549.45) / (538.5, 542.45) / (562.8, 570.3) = 0.20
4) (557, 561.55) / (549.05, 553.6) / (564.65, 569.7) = 0.43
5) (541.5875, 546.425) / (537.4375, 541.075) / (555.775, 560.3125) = 0.00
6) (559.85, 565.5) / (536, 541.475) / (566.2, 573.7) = 0.45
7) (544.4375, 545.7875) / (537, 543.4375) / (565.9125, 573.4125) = 0.24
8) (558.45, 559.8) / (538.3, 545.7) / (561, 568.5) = 0.39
